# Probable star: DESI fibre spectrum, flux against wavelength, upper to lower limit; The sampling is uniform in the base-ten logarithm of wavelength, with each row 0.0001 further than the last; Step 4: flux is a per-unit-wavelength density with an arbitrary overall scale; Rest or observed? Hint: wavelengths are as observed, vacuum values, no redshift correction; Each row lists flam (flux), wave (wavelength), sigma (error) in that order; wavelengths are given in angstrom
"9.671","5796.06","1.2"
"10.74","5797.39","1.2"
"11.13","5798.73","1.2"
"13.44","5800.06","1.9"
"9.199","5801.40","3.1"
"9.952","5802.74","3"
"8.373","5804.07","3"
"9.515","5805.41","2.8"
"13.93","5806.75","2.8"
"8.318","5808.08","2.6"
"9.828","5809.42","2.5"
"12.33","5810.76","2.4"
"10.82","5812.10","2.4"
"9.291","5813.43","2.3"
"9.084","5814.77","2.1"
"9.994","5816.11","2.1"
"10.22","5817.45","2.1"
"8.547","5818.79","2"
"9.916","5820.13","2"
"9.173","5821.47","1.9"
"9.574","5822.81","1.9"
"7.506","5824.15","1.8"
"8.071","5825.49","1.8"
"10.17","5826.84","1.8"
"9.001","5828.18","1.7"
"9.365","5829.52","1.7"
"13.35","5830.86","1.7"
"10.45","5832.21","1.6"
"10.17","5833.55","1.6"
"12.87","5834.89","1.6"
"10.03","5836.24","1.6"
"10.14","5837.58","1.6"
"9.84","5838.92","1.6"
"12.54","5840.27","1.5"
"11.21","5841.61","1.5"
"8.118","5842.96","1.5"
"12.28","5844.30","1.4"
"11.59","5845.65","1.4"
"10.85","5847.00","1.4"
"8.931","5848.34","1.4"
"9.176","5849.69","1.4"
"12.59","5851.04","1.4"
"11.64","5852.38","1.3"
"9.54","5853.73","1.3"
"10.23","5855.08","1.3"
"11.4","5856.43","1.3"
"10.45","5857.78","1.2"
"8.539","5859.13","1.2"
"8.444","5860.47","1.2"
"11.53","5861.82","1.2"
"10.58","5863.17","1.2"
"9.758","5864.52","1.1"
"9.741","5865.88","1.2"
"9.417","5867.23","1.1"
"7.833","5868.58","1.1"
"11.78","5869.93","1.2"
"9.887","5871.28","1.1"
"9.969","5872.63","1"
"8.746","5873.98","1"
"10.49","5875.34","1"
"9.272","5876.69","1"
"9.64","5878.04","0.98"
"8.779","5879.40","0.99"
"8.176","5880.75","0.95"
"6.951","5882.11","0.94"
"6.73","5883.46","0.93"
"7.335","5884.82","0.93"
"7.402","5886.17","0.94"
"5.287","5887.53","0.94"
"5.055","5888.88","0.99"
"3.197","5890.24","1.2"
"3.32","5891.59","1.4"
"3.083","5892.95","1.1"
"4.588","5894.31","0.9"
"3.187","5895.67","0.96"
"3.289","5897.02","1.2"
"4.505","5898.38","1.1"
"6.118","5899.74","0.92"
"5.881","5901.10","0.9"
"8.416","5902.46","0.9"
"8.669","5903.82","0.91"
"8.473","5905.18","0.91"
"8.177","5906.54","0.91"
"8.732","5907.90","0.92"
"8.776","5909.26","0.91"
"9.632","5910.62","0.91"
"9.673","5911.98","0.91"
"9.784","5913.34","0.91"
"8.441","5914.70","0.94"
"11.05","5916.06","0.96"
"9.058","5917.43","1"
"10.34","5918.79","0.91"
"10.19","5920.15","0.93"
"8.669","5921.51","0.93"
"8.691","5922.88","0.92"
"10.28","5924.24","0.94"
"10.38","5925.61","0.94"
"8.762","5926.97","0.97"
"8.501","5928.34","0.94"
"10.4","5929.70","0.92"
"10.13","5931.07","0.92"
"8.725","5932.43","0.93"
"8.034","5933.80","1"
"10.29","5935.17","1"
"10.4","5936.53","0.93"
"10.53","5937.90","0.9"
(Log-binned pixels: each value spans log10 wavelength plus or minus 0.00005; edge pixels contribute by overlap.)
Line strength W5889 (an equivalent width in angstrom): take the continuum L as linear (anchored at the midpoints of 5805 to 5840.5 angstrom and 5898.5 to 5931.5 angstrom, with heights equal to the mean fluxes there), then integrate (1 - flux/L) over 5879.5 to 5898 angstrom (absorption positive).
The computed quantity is 7.98 angstrom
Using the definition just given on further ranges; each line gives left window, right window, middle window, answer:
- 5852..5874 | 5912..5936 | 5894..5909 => 4.96 angstrom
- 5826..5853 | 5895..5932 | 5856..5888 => 2.12 angstrom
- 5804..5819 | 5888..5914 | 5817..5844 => -2.10 angstrom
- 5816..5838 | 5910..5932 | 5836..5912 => 9.40 angstrom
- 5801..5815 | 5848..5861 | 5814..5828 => 1.24 angstrom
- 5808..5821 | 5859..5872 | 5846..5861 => -0.58 angstrom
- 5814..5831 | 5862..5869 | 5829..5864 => -3.89 angstrom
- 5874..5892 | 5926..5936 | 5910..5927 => -1.73 angstrom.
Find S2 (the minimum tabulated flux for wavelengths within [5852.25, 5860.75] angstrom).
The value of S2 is 8.444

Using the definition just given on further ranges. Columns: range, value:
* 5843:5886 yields 6.73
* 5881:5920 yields 3.083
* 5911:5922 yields 8.441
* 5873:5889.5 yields 5.055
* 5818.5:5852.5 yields 7.506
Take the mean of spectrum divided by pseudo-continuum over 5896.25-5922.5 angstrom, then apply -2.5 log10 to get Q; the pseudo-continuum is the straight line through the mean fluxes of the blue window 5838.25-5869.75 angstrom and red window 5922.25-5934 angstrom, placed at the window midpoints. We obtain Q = 0.16 mag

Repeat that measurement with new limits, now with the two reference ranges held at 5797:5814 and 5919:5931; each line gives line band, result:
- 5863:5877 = 0.03 mag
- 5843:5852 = -0.06 mag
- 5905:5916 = 0.06 mag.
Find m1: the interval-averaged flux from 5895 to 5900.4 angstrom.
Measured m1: 4.27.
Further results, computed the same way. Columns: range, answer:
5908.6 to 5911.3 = 9.21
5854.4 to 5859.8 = 10.2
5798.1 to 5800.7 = 12.3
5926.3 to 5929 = 8.62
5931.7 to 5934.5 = 8.42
